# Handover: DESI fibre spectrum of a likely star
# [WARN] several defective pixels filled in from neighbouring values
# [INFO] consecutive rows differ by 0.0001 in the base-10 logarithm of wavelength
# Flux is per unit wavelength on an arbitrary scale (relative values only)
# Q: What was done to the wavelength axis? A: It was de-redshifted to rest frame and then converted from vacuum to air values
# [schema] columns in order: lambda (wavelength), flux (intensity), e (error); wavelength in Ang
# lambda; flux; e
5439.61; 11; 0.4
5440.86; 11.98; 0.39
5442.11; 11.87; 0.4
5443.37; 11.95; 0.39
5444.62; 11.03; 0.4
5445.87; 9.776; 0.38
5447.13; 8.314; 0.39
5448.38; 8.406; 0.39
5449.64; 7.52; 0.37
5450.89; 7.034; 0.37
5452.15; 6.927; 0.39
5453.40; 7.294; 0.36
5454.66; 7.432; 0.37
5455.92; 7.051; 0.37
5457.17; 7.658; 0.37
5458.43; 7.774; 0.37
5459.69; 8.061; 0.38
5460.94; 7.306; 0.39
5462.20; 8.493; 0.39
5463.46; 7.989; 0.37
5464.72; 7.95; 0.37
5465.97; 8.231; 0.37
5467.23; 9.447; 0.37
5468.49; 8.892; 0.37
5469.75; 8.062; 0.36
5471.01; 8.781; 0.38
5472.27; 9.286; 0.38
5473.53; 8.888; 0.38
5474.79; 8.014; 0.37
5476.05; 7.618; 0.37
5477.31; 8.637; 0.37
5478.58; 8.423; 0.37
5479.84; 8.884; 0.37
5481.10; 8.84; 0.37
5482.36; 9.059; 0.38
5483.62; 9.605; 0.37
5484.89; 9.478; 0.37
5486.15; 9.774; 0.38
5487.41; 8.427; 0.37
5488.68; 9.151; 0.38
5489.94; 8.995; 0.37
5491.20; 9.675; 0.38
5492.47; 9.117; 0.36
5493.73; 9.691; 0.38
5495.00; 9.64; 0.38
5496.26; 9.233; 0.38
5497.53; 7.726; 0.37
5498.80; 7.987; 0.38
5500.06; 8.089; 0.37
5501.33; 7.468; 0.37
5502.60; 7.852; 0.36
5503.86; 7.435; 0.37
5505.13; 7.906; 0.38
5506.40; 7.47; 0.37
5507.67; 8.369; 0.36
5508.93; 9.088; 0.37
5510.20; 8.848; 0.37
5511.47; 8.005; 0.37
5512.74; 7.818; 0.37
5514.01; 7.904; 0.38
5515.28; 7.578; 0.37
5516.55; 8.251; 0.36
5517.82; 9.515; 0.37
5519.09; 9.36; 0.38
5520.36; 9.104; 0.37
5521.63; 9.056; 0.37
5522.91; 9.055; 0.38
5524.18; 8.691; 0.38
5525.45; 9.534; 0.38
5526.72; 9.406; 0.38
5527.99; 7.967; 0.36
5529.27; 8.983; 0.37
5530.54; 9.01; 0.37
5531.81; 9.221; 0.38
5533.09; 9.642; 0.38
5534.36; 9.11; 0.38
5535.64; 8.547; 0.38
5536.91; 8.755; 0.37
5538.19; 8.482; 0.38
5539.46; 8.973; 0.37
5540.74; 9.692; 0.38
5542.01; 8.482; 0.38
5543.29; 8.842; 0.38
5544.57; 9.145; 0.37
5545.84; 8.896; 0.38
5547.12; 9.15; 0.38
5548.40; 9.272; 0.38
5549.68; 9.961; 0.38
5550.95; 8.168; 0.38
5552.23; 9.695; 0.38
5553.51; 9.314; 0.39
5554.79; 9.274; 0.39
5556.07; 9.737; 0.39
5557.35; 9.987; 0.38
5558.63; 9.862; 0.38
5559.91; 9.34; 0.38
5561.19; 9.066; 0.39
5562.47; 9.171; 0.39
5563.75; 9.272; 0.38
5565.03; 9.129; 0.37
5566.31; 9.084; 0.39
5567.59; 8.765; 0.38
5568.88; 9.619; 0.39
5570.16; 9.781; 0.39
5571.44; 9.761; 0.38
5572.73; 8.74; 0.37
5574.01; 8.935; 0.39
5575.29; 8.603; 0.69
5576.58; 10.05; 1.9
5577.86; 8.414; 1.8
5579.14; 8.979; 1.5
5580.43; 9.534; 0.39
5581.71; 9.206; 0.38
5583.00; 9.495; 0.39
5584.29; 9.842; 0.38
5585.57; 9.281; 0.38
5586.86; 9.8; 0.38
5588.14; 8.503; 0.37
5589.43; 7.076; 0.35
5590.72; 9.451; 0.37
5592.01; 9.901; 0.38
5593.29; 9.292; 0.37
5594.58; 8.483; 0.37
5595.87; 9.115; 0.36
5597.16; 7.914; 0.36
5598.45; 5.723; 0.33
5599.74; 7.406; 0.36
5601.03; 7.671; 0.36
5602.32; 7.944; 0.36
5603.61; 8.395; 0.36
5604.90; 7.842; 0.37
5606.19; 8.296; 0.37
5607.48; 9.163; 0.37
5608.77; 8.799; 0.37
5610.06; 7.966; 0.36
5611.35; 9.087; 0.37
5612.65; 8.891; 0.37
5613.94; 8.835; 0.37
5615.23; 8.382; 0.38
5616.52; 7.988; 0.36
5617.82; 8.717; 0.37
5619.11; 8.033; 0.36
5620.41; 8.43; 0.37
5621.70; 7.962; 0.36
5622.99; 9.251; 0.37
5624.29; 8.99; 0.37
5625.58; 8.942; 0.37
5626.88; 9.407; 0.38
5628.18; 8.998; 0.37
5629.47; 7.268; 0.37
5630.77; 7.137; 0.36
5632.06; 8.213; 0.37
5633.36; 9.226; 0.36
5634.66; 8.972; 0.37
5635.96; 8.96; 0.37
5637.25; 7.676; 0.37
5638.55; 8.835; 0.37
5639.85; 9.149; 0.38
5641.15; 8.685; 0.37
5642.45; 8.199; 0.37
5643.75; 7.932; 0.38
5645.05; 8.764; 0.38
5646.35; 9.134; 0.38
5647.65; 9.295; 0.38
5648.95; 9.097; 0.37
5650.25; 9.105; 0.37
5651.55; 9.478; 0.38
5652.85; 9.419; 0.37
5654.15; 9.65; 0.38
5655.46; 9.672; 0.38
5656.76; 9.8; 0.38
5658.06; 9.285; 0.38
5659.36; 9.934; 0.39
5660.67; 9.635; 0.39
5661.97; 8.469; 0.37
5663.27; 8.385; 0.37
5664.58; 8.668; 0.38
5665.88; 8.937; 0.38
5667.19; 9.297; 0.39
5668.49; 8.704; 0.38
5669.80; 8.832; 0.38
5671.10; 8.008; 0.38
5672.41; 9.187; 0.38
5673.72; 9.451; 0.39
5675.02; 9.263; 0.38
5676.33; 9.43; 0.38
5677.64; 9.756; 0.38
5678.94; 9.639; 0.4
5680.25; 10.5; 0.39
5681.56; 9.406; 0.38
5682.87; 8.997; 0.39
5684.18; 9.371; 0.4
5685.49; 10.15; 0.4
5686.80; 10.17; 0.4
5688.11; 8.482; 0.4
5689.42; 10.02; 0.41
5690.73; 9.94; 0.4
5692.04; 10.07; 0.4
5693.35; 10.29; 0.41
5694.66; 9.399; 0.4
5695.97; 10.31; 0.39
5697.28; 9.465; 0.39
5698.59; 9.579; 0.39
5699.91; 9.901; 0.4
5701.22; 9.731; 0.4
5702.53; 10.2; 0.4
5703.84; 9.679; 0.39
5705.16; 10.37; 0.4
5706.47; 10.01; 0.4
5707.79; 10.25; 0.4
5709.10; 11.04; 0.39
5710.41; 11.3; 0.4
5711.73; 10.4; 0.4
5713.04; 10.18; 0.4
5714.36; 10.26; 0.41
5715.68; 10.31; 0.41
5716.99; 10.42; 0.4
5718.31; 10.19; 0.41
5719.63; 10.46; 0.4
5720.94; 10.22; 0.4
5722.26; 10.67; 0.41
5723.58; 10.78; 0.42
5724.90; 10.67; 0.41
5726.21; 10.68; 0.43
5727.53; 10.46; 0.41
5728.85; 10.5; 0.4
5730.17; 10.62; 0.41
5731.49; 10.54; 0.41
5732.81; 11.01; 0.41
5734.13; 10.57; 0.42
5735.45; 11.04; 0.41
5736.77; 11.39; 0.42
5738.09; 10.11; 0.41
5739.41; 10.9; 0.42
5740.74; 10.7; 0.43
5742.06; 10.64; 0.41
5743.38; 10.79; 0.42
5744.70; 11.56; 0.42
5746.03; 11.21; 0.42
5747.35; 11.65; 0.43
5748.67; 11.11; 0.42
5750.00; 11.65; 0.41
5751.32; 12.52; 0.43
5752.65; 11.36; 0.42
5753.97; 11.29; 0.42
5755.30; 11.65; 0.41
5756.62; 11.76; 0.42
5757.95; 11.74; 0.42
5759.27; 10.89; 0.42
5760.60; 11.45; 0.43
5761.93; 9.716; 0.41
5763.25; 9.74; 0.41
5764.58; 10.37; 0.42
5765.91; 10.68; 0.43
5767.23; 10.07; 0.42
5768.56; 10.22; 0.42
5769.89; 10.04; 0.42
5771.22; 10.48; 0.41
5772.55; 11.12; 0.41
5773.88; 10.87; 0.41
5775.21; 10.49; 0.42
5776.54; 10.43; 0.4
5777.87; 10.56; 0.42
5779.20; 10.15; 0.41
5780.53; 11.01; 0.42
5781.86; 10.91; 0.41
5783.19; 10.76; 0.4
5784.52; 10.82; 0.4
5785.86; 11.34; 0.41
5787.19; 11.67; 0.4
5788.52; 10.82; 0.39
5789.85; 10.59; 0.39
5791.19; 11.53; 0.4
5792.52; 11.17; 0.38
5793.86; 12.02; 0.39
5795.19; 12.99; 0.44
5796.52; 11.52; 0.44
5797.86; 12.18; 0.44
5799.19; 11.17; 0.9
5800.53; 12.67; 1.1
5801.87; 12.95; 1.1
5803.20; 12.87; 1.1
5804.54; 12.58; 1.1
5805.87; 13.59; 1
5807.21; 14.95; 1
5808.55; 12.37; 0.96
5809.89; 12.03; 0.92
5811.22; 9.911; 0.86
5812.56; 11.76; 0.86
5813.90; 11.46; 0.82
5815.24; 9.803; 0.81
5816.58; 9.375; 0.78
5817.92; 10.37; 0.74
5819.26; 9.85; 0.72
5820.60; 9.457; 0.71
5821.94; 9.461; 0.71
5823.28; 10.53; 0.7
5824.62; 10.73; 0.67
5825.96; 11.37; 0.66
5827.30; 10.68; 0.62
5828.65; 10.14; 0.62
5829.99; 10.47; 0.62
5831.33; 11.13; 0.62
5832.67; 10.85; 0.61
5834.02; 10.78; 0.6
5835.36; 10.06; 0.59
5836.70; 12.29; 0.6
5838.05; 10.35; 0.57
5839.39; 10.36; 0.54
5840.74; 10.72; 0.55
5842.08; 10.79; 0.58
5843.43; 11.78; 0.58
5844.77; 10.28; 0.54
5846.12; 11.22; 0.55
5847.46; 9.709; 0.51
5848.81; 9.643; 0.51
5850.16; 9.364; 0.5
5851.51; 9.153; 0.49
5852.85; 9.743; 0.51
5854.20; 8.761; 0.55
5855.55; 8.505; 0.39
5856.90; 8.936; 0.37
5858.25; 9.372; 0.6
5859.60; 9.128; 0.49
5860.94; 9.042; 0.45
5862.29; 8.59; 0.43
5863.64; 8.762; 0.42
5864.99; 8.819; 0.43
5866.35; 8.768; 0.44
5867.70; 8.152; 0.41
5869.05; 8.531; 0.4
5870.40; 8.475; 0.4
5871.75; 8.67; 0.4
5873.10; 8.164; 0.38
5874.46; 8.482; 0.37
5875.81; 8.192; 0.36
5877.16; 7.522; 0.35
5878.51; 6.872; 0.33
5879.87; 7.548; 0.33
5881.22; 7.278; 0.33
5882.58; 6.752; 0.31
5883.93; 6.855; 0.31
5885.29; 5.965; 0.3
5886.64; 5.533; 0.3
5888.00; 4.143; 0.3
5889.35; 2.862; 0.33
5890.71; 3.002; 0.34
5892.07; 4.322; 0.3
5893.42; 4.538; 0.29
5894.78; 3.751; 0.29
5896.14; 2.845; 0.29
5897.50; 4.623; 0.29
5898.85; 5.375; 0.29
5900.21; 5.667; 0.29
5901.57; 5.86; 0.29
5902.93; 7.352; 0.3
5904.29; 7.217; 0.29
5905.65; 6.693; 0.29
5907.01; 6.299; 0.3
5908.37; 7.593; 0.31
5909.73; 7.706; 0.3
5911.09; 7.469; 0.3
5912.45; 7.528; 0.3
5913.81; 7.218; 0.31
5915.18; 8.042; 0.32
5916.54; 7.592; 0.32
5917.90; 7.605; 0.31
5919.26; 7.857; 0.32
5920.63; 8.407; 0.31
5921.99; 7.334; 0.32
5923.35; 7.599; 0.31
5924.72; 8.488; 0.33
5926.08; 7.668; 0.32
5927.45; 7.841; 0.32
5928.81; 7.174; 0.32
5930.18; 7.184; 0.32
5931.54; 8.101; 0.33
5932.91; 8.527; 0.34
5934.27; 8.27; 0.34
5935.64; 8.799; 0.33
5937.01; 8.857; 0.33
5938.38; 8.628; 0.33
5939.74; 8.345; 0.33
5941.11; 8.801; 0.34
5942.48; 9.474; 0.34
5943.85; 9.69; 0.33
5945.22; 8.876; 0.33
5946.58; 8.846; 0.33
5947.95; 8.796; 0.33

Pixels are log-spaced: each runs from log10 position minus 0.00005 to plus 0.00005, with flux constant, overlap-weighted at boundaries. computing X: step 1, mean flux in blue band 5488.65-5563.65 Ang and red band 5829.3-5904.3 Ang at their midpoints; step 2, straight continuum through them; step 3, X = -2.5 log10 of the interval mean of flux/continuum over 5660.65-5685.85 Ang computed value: -0.081 mag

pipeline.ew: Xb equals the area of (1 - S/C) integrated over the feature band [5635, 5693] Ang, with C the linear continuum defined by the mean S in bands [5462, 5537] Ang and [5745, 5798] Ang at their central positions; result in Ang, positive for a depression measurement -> 5.2 Ang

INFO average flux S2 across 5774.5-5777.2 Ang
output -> 10.5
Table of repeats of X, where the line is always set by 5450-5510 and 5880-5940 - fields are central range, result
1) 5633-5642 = -0.127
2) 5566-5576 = -0.142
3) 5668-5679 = -0.191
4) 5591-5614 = -0.061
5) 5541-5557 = -0.134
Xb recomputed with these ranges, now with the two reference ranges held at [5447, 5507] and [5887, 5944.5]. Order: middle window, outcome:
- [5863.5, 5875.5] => -2.39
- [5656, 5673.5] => -2.86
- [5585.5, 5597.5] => -1.35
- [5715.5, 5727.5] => -4.63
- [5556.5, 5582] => -3.82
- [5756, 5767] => -4.89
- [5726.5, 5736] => -3.94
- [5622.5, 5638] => -1.41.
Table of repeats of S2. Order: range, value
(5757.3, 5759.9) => 11.3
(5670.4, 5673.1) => 8.61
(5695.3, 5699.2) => 9.8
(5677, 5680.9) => 9.98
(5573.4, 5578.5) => 9.01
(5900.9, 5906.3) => 6.78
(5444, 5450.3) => 9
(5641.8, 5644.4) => 8.06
